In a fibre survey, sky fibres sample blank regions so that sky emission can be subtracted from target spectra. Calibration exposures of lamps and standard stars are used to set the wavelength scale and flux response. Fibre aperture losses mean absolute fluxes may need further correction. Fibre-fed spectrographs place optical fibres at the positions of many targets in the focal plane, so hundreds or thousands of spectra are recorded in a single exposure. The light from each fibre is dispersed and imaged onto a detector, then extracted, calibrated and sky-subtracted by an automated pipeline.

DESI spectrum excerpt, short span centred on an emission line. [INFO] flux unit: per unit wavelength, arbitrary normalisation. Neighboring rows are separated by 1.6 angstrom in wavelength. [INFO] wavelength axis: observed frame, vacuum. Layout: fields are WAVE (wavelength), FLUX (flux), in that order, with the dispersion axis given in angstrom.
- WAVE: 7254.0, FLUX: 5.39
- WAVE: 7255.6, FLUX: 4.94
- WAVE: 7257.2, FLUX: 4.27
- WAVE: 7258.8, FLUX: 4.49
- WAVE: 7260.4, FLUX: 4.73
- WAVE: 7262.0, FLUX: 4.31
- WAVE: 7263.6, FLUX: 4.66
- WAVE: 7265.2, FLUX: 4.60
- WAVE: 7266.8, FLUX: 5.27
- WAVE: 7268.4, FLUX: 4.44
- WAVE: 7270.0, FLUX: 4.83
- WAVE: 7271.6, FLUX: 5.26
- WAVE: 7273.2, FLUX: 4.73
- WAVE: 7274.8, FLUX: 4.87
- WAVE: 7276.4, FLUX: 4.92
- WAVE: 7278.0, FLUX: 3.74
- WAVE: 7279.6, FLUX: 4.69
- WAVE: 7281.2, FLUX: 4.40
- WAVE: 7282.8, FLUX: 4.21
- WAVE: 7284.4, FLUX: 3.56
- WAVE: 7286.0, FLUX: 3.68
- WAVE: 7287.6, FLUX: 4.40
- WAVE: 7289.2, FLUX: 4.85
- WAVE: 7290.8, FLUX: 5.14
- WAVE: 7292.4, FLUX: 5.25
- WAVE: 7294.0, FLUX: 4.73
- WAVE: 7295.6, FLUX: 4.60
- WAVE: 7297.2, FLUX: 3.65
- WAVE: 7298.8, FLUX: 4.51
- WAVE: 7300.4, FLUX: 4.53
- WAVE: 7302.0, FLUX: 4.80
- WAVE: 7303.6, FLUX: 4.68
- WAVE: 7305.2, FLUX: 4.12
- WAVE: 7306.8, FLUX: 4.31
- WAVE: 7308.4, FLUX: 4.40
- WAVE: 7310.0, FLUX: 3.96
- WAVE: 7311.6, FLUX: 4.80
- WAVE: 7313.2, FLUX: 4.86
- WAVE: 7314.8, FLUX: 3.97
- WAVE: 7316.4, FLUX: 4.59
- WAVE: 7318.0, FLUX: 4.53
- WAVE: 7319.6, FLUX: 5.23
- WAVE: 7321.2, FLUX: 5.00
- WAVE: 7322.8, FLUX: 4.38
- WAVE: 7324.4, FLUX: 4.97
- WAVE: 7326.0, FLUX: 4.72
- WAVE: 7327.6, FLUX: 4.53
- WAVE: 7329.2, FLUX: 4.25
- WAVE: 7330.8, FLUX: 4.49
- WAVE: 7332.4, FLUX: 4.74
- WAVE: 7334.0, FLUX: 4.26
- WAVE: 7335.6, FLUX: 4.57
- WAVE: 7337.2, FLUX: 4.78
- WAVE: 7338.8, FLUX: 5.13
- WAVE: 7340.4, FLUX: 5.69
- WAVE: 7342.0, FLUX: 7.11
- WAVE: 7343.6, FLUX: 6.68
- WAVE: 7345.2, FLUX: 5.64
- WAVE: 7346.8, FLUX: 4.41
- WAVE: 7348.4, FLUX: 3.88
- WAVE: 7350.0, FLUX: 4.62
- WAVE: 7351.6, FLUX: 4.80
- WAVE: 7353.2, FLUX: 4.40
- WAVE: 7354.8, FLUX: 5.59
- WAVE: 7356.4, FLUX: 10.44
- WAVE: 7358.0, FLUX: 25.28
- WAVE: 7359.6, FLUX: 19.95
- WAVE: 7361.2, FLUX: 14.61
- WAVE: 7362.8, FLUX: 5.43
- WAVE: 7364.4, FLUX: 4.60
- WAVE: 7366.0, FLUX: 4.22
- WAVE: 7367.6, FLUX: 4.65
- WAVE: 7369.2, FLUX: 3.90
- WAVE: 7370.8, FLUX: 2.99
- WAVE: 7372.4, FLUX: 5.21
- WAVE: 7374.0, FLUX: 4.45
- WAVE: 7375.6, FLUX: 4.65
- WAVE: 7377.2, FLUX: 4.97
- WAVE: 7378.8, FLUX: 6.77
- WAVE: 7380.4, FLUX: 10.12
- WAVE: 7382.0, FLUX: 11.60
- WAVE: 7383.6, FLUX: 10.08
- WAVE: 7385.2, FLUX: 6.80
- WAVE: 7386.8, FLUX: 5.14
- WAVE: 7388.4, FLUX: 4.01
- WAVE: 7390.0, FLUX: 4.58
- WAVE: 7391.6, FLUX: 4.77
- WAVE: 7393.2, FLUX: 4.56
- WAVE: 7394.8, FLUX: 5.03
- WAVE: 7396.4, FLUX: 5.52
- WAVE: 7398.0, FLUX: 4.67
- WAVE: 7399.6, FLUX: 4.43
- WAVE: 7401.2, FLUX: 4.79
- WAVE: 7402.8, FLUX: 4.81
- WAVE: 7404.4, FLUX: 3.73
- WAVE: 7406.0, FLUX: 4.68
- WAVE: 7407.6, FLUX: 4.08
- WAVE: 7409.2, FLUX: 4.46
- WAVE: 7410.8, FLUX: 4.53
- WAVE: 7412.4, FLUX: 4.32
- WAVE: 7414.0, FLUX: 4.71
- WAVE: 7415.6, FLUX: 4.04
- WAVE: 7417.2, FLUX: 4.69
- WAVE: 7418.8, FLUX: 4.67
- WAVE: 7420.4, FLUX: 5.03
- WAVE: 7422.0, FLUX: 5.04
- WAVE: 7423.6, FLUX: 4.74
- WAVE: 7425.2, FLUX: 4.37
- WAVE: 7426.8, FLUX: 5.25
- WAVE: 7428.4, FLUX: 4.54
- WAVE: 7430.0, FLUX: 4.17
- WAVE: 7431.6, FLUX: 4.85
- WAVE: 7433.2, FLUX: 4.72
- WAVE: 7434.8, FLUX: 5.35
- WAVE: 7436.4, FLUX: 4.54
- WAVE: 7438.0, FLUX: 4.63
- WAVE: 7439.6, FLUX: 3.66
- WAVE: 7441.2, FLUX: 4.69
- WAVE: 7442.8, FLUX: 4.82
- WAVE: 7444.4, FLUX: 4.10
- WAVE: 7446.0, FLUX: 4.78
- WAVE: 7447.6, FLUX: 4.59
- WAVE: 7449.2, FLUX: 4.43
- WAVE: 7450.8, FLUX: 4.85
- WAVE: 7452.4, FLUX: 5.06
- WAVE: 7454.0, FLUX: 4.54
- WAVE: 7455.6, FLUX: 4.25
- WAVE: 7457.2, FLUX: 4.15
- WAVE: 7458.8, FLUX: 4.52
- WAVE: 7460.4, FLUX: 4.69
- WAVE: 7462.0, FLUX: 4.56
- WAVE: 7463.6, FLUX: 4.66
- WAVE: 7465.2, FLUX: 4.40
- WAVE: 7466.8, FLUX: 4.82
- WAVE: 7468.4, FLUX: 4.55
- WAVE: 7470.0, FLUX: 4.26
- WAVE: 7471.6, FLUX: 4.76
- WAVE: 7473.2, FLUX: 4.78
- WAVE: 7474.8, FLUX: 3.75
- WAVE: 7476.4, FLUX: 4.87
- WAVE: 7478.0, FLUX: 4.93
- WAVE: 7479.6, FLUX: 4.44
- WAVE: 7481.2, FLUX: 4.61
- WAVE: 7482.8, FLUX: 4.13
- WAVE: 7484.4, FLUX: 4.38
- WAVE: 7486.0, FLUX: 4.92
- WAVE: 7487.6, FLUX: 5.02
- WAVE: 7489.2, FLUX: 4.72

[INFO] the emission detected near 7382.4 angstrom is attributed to [N II]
